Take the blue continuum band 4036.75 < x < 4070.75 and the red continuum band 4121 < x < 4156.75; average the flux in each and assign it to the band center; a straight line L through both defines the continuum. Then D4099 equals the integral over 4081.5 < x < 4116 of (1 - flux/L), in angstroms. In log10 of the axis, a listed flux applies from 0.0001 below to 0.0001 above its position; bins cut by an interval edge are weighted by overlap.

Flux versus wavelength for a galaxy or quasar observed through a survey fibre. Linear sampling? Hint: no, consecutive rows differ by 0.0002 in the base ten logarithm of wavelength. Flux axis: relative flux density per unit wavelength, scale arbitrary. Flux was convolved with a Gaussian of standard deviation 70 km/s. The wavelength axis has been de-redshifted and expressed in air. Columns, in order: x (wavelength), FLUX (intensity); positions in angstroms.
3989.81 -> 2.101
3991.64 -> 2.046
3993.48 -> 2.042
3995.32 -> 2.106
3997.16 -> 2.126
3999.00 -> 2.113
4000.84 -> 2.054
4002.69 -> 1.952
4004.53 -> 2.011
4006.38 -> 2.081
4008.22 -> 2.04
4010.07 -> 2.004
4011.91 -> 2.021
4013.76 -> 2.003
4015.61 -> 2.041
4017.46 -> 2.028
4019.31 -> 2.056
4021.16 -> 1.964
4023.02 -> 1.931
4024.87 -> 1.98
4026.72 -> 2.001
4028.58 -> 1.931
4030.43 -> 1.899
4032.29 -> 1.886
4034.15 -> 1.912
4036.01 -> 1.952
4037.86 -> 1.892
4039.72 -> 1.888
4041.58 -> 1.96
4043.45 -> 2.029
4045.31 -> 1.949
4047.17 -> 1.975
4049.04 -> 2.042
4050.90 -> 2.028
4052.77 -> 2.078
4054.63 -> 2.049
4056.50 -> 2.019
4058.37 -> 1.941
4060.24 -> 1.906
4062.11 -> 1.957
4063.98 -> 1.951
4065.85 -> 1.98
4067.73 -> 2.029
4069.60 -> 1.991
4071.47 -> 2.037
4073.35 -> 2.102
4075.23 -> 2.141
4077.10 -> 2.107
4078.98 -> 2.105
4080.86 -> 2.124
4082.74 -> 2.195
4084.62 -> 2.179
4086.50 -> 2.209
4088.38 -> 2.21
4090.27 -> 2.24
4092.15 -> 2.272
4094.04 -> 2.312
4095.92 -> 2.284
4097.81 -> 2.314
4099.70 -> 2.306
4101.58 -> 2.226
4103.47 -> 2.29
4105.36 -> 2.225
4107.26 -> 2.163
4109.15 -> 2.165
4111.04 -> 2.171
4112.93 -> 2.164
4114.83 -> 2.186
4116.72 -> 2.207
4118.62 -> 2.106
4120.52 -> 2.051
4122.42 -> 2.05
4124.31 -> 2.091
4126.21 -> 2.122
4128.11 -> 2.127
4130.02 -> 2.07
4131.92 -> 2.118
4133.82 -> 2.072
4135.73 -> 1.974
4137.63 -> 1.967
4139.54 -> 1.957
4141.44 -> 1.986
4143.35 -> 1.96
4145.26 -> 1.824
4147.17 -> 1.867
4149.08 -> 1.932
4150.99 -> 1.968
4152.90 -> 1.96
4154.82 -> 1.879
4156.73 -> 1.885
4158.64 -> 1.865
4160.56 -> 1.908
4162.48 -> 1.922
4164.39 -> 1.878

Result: -4.15 angstroms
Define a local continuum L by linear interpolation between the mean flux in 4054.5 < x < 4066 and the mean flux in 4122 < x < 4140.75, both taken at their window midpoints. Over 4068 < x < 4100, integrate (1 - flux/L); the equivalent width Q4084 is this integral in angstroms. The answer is -2.9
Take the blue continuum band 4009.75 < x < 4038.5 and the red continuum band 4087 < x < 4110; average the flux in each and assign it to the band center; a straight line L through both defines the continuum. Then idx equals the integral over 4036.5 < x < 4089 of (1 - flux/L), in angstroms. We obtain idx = 1.9 angstroms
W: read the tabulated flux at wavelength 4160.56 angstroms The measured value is 1.908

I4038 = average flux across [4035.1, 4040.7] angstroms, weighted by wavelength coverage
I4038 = 1.91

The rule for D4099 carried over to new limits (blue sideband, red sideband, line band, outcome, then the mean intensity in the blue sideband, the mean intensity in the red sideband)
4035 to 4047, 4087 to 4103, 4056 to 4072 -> 0.8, 1.95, 2.27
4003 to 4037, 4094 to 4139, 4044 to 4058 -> 0.1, 1.99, 2.15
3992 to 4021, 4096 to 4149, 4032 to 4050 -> 1.0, 2.04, 2.1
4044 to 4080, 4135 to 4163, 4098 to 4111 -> -1.7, 2.02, 1.92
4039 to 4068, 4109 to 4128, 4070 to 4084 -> -0.5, 1.99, 2.13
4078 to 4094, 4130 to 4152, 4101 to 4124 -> -0.8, 2.2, 1.97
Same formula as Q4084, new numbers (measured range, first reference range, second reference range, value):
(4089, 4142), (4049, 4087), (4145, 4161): -4.9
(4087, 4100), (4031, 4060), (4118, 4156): -1.9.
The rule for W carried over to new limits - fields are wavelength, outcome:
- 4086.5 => 2.209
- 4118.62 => 2.106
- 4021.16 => 1.964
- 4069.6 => 1.991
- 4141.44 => 1.986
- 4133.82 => 2.072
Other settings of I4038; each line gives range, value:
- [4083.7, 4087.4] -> 2.19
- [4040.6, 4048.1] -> 1.98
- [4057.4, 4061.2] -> 1.92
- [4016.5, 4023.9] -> 1.99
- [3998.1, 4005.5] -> 2.03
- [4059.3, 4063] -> 1.93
